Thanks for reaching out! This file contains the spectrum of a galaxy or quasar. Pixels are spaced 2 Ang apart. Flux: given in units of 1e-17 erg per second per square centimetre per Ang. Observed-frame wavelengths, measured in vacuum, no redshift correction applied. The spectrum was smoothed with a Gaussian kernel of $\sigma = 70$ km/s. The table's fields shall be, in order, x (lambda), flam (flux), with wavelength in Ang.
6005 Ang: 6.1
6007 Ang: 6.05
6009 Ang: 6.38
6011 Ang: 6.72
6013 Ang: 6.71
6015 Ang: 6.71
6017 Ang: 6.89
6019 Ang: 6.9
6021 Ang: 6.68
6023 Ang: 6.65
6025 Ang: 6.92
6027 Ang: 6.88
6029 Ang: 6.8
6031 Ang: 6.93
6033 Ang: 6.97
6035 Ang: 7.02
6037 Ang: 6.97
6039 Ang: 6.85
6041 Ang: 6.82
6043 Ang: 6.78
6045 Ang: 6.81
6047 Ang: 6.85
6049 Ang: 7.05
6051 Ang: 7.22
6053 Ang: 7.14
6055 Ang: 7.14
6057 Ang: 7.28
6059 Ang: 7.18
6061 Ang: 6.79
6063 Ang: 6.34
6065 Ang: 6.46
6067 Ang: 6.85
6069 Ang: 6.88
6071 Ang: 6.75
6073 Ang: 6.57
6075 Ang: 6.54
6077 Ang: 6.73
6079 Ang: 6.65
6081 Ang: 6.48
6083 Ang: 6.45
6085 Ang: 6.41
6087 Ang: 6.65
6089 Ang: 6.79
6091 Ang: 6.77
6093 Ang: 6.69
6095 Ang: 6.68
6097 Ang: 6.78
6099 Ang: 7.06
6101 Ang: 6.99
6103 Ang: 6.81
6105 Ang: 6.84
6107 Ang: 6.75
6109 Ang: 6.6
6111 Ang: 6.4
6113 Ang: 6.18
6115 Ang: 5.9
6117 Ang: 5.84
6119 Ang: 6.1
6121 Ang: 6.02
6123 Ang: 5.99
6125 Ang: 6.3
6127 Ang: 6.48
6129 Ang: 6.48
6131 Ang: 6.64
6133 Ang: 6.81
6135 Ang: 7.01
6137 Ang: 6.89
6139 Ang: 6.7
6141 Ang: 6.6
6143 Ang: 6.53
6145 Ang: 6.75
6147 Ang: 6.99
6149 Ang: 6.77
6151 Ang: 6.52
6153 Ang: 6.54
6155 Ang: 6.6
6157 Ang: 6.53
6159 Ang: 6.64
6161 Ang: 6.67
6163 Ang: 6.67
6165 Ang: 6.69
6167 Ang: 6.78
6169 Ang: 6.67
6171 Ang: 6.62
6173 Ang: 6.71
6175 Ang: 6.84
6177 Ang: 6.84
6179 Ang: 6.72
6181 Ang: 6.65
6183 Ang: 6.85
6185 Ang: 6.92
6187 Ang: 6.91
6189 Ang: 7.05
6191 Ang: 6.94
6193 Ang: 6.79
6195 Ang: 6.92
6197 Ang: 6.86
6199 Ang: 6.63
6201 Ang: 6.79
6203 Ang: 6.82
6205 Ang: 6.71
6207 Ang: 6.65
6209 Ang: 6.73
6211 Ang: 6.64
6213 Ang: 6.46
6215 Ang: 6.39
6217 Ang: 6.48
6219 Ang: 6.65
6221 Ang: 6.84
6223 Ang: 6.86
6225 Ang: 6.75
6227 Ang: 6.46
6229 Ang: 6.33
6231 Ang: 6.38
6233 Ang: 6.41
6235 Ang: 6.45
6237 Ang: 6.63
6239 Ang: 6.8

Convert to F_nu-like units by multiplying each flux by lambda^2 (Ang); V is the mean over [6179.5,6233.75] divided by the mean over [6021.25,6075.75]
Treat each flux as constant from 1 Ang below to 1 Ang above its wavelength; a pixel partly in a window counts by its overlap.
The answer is 1.03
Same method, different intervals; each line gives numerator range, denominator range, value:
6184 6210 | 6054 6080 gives 1.05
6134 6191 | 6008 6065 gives 1.02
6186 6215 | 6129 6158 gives 1.03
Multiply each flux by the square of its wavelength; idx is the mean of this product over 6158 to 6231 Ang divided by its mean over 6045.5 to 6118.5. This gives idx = 1.04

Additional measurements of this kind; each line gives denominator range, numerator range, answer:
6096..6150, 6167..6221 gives 1.05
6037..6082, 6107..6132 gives 0.94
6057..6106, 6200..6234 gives 1.03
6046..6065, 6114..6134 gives 0.92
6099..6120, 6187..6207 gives 1.09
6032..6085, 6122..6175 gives 1.00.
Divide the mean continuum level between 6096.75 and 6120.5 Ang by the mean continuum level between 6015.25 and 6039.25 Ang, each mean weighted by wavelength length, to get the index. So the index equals 0.95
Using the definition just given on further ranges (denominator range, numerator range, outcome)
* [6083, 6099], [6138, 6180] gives 1.00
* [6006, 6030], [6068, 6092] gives 0.99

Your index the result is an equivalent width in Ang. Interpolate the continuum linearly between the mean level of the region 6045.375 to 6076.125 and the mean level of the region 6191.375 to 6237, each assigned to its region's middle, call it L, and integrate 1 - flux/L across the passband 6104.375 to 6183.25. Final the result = 2.0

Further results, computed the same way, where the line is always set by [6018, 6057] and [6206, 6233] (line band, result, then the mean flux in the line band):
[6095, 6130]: 1.7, 6.45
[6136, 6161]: 0.2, 6.67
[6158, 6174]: 0.0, 6.68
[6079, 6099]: 0.5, 6.66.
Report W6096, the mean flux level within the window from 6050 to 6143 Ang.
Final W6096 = 6.64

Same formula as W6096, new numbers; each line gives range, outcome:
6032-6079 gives 6.86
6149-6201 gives 6.74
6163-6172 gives 6.69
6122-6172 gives 6.63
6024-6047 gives 6.88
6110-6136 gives 6.32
